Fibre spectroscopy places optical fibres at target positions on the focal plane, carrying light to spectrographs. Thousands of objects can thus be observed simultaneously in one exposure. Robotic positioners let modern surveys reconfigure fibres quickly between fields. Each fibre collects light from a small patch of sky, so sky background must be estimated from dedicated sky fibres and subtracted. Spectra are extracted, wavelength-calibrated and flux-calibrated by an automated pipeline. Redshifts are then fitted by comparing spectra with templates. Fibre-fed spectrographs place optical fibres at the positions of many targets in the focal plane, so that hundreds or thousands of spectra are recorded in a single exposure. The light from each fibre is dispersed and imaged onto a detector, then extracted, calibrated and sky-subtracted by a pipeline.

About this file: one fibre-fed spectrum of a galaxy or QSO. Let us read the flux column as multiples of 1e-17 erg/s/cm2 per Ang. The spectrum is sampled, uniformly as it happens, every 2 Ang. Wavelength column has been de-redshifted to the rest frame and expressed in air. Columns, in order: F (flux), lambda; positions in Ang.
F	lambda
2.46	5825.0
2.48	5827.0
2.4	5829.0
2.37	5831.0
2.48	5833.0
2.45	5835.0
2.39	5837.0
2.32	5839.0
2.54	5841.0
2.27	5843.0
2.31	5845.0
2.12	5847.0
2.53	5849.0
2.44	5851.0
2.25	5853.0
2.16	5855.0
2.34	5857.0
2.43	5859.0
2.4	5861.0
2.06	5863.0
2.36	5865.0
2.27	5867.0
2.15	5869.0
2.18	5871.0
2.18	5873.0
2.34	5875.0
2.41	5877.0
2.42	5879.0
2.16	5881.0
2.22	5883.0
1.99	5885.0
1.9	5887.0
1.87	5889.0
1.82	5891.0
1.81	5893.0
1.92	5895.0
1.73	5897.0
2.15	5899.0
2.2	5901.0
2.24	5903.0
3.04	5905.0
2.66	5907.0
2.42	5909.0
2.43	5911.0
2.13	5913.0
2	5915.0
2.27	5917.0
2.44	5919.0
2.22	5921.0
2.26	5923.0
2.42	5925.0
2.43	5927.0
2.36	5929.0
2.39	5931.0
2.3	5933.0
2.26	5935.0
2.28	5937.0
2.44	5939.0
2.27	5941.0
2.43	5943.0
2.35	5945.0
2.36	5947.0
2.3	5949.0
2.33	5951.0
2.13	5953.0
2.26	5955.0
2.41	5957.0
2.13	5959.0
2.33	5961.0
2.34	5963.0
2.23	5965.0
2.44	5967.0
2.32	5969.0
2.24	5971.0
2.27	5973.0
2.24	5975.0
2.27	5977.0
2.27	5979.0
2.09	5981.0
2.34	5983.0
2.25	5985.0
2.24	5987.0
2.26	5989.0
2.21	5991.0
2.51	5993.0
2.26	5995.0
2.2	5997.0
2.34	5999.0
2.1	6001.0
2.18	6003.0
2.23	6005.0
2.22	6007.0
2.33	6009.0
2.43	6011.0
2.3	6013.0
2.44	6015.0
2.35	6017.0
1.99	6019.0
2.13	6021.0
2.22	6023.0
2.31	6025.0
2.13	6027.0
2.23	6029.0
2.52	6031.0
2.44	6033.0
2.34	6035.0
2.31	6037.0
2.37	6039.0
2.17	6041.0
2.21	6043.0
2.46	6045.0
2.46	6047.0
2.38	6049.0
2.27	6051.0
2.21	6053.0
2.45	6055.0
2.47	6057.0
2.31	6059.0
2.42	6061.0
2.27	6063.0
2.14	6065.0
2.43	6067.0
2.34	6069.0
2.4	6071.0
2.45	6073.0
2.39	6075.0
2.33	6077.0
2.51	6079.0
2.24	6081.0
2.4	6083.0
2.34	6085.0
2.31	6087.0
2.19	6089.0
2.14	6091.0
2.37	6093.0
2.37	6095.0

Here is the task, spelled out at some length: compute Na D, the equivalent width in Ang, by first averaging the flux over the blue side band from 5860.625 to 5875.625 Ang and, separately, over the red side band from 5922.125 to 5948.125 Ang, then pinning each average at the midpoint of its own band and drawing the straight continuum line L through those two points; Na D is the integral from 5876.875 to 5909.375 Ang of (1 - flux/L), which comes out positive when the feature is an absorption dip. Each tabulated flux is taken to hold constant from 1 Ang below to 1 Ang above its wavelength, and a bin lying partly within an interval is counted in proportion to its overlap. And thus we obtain 1.64 Ang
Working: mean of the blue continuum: 2.23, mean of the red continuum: 2.35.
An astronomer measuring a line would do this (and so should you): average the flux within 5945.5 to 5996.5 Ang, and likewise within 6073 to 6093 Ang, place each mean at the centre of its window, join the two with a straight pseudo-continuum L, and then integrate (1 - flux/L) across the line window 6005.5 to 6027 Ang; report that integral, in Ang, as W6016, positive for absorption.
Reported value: 0.3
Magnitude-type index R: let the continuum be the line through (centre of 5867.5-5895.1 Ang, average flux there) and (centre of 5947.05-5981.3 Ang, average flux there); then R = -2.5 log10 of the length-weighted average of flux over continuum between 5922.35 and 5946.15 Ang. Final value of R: -0.06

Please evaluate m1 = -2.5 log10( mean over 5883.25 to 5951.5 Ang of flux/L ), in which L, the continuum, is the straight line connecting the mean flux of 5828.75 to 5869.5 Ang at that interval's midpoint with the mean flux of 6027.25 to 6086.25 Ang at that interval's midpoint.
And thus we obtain 0.04 mag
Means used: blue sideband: 2.34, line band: 2.25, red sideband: 2.35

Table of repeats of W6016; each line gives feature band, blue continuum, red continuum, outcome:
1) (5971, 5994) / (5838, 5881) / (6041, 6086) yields 0.7 Ang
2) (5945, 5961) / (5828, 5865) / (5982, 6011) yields 0.1 Ang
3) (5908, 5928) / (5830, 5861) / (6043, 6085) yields 0.5 Ang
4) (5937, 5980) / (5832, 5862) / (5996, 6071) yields 0.4 Ang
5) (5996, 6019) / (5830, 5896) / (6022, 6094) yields 0.4 Ang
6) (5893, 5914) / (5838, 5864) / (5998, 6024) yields 0.3 Ang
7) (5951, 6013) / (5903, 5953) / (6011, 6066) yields 1.7 Ang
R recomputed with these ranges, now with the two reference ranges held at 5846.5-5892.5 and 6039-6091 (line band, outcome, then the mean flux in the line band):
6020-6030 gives 0.05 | 2.2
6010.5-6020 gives 0.01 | 2.3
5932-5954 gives -0.03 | 2.31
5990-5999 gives 0.00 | 2.3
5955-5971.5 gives -0.01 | 2.3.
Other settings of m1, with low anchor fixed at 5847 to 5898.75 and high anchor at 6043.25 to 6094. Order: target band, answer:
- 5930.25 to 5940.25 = -0.05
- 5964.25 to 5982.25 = 0.00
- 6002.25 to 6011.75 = 0.01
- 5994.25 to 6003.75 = 0.03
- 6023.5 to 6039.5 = -0.01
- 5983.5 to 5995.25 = -0.01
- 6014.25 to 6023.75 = 0.04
